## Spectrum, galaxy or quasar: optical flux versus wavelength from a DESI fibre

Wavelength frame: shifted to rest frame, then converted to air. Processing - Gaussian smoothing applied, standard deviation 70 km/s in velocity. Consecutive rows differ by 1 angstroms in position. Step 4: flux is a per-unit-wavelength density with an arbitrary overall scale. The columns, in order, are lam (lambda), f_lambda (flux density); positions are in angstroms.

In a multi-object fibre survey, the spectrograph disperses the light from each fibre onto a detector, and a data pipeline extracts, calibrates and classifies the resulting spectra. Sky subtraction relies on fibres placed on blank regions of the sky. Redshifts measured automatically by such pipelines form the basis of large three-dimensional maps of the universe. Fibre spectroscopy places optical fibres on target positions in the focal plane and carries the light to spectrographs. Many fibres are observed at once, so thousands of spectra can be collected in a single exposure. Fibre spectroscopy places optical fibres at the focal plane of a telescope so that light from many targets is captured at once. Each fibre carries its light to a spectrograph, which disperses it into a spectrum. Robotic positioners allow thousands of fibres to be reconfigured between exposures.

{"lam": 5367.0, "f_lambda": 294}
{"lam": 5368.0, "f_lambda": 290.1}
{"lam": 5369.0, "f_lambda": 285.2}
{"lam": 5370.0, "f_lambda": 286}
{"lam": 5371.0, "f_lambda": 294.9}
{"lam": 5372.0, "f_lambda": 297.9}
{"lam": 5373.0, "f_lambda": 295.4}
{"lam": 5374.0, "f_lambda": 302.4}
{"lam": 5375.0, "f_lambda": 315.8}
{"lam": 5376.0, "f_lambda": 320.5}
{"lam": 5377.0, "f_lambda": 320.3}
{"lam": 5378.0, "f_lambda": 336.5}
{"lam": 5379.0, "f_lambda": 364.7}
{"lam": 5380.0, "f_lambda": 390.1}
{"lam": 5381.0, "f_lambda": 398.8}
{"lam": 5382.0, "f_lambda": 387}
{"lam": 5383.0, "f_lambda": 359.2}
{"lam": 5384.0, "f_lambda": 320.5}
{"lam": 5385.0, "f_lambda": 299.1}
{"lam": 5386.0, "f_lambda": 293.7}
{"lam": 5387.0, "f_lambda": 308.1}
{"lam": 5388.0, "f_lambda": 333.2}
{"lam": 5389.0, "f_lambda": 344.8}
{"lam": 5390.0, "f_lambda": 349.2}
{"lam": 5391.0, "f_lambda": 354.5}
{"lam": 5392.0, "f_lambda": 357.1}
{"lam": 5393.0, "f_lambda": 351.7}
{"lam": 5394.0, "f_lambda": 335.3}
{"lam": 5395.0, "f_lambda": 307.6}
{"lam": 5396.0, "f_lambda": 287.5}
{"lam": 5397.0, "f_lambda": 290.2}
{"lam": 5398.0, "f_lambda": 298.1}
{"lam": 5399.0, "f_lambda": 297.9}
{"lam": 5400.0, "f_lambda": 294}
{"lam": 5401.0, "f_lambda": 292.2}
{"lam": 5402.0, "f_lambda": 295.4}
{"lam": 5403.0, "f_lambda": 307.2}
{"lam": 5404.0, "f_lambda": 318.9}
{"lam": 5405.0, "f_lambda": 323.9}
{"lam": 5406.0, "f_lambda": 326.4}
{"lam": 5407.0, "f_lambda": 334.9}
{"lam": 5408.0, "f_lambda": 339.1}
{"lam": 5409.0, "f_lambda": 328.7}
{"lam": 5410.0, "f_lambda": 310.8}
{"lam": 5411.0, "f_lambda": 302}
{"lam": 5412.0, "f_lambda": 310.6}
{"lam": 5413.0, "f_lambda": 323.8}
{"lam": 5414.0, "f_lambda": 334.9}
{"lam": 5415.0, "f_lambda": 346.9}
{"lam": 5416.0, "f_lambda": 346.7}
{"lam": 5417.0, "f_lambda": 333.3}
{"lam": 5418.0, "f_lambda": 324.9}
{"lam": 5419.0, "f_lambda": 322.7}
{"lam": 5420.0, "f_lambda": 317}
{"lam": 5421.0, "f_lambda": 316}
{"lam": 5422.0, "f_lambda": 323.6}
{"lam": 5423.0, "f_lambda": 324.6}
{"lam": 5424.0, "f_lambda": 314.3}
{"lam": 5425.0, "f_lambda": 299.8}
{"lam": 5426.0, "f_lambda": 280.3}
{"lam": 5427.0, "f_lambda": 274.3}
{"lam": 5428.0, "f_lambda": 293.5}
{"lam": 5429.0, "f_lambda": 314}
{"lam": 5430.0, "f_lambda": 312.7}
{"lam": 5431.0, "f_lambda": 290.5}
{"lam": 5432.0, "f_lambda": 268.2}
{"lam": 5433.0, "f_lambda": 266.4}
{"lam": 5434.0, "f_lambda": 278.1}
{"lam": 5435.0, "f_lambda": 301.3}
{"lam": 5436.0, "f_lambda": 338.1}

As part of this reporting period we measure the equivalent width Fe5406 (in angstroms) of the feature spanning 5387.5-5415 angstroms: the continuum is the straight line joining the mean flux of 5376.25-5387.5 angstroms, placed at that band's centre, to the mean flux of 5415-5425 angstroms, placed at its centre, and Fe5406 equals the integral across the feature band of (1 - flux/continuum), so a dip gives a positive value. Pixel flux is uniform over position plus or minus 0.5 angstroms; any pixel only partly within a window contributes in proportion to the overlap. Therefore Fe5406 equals 1.1 angstroms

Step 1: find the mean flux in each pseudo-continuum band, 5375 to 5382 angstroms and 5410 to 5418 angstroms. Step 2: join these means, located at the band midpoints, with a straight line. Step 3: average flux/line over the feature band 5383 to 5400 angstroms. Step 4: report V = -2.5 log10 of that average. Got 0.08 mag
